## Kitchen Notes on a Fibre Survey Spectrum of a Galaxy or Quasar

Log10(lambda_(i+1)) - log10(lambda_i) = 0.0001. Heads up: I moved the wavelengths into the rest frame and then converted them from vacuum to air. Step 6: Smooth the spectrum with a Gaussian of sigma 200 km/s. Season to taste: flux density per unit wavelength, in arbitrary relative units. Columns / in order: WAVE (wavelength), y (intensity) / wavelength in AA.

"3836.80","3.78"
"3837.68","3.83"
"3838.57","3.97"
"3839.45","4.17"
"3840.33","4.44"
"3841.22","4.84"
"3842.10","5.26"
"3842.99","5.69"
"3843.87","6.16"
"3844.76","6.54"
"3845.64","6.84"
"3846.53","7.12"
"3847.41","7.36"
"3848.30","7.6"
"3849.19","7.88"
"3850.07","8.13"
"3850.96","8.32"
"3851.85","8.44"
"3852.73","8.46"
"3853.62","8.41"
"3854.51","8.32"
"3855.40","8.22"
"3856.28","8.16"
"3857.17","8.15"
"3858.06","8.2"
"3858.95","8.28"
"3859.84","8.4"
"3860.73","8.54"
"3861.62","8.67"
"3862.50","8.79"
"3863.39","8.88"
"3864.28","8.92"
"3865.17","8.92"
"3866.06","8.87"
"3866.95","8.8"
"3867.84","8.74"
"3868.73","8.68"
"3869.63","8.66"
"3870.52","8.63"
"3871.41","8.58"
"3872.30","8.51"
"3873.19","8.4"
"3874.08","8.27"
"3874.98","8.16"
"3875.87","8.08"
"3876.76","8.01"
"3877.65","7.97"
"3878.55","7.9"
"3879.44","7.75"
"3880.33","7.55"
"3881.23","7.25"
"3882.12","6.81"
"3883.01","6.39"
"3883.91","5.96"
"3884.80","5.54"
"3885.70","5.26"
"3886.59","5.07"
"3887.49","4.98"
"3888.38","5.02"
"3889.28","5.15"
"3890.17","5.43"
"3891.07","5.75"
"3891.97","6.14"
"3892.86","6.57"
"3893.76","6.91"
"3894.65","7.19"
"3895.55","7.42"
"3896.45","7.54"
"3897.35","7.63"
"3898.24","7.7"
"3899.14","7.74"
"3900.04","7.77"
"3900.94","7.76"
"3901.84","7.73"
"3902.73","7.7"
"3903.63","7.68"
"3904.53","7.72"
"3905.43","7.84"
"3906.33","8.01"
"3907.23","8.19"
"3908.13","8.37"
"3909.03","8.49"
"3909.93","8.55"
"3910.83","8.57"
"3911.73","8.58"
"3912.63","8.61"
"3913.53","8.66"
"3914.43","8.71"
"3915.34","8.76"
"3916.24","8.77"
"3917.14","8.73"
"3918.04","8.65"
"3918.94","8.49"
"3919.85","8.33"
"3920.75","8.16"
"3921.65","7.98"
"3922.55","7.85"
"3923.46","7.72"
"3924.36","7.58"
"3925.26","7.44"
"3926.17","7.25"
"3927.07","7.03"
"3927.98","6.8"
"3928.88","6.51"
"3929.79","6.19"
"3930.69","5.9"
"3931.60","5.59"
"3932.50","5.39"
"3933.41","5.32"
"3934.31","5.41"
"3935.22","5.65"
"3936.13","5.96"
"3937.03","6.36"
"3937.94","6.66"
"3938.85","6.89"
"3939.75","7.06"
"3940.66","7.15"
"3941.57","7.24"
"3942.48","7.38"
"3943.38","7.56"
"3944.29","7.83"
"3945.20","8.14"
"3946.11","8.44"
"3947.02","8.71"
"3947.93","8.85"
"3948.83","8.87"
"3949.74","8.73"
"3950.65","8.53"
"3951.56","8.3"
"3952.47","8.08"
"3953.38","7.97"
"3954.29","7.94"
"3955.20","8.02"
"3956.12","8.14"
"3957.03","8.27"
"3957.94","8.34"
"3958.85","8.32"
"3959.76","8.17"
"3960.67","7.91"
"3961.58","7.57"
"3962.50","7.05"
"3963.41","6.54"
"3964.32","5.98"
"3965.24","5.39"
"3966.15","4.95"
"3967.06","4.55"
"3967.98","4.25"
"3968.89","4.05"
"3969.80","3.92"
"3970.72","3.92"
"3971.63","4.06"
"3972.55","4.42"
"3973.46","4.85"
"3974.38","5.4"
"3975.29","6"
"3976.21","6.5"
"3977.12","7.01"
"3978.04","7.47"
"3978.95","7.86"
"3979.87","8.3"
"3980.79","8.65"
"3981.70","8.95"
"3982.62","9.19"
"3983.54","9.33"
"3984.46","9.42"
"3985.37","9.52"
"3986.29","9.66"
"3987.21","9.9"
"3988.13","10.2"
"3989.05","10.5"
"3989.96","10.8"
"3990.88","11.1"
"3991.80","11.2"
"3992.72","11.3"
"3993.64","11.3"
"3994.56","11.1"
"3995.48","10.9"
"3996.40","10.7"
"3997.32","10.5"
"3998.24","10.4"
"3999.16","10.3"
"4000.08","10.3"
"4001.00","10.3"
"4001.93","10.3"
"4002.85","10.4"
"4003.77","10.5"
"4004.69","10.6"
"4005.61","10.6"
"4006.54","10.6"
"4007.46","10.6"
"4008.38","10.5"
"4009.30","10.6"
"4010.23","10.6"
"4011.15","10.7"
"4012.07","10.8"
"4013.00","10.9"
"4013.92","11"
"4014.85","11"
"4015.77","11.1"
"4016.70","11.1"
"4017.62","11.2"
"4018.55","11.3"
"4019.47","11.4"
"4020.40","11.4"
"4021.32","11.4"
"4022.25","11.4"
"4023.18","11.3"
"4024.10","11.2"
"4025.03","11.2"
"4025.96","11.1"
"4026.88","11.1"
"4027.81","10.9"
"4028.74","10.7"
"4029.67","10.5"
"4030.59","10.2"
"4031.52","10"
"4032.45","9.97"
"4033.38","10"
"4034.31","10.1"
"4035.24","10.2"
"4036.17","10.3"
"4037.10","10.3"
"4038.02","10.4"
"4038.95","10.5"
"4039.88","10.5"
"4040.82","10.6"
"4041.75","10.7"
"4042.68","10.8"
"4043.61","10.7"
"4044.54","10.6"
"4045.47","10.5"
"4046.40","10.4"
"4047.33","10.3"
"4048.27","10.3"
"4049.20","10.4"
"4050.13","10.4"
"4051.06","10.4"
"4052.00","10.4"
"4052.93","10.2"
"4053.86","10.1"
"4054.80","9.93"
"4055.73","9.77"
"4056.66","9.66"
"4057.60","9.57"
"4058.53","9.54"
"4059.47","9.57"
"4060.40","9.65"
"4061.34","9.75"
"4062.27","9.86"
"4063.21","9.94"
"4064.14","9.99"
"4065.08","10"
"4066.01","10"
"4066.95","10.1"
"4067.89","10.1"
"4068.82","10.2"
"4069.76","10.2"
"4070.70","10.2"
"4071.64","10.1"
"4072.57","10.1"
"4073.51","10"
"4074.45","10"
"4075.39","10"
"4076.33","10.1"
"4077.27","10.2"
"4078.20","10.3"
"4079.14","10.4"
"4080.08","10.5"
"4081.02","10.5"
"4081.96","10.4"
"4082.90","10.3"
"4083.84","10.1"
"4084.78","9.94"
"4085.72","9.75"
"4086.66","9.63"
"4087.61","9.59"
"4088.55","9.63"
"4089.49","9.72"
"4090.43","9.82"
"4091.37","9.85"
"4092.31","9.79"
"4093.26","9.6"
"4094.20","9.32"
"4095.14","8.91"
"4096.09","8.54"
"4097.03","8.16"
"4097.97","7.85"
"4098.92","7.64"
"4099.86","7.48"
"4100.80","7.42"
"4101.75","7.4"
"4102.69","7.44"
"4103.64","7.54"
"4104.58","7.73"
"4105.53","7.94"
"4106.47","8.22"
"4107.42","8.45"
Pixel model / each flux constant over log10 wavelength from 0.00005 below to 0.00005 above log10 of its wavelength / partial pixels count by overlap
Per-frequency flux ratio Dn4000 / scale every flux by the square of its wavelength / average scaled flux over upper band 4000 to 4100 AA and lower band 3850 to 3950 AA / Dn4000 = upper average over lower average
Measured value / 1.4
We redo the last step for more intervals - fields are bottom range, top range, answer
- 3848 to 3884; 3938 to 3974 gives 0.89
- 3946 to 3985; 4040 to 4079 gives 1.49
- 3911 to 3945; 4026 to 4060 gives 1.49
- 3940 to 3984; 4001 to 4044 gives 1.55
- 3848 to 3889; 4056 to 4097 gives 1.40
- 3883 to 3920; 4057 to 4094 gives 1.47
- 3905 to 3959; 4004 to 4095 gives 1.43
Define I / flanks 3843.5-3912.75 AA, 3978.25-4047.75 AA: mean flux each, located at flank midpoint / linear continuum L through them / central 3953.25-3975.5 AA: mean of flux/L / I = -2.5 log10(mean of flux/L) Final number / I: 0.45 mag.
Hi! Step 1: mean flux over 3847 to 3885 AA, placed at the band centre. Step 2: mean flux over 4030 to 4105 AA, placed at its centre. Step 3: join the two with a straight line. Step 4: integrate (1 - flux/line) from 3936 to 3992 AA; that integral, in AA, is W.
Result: 8.72 AA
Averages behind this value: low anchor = 8.12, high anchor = 9.79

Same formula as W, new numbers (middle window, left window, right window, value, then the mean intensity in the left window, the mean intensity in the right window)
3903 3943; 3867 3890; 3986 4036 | 4.4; 7.26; 10.7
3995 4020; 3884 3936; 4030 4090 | -4.4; 7.2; 10.1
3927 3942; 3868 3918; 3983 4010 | 4.2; 7.54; 10.5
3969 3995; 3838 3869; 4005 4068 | 3.8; 7.56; 10.5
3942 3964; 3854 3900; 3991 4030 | 3.2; 7.56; 10.9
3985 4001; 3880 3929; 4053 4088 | -3.2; 7.39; 10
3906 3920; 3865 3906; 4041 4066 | -1.3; 7.34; 10.1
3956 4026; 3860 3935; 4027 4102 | -1.3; 7.54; 9.92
